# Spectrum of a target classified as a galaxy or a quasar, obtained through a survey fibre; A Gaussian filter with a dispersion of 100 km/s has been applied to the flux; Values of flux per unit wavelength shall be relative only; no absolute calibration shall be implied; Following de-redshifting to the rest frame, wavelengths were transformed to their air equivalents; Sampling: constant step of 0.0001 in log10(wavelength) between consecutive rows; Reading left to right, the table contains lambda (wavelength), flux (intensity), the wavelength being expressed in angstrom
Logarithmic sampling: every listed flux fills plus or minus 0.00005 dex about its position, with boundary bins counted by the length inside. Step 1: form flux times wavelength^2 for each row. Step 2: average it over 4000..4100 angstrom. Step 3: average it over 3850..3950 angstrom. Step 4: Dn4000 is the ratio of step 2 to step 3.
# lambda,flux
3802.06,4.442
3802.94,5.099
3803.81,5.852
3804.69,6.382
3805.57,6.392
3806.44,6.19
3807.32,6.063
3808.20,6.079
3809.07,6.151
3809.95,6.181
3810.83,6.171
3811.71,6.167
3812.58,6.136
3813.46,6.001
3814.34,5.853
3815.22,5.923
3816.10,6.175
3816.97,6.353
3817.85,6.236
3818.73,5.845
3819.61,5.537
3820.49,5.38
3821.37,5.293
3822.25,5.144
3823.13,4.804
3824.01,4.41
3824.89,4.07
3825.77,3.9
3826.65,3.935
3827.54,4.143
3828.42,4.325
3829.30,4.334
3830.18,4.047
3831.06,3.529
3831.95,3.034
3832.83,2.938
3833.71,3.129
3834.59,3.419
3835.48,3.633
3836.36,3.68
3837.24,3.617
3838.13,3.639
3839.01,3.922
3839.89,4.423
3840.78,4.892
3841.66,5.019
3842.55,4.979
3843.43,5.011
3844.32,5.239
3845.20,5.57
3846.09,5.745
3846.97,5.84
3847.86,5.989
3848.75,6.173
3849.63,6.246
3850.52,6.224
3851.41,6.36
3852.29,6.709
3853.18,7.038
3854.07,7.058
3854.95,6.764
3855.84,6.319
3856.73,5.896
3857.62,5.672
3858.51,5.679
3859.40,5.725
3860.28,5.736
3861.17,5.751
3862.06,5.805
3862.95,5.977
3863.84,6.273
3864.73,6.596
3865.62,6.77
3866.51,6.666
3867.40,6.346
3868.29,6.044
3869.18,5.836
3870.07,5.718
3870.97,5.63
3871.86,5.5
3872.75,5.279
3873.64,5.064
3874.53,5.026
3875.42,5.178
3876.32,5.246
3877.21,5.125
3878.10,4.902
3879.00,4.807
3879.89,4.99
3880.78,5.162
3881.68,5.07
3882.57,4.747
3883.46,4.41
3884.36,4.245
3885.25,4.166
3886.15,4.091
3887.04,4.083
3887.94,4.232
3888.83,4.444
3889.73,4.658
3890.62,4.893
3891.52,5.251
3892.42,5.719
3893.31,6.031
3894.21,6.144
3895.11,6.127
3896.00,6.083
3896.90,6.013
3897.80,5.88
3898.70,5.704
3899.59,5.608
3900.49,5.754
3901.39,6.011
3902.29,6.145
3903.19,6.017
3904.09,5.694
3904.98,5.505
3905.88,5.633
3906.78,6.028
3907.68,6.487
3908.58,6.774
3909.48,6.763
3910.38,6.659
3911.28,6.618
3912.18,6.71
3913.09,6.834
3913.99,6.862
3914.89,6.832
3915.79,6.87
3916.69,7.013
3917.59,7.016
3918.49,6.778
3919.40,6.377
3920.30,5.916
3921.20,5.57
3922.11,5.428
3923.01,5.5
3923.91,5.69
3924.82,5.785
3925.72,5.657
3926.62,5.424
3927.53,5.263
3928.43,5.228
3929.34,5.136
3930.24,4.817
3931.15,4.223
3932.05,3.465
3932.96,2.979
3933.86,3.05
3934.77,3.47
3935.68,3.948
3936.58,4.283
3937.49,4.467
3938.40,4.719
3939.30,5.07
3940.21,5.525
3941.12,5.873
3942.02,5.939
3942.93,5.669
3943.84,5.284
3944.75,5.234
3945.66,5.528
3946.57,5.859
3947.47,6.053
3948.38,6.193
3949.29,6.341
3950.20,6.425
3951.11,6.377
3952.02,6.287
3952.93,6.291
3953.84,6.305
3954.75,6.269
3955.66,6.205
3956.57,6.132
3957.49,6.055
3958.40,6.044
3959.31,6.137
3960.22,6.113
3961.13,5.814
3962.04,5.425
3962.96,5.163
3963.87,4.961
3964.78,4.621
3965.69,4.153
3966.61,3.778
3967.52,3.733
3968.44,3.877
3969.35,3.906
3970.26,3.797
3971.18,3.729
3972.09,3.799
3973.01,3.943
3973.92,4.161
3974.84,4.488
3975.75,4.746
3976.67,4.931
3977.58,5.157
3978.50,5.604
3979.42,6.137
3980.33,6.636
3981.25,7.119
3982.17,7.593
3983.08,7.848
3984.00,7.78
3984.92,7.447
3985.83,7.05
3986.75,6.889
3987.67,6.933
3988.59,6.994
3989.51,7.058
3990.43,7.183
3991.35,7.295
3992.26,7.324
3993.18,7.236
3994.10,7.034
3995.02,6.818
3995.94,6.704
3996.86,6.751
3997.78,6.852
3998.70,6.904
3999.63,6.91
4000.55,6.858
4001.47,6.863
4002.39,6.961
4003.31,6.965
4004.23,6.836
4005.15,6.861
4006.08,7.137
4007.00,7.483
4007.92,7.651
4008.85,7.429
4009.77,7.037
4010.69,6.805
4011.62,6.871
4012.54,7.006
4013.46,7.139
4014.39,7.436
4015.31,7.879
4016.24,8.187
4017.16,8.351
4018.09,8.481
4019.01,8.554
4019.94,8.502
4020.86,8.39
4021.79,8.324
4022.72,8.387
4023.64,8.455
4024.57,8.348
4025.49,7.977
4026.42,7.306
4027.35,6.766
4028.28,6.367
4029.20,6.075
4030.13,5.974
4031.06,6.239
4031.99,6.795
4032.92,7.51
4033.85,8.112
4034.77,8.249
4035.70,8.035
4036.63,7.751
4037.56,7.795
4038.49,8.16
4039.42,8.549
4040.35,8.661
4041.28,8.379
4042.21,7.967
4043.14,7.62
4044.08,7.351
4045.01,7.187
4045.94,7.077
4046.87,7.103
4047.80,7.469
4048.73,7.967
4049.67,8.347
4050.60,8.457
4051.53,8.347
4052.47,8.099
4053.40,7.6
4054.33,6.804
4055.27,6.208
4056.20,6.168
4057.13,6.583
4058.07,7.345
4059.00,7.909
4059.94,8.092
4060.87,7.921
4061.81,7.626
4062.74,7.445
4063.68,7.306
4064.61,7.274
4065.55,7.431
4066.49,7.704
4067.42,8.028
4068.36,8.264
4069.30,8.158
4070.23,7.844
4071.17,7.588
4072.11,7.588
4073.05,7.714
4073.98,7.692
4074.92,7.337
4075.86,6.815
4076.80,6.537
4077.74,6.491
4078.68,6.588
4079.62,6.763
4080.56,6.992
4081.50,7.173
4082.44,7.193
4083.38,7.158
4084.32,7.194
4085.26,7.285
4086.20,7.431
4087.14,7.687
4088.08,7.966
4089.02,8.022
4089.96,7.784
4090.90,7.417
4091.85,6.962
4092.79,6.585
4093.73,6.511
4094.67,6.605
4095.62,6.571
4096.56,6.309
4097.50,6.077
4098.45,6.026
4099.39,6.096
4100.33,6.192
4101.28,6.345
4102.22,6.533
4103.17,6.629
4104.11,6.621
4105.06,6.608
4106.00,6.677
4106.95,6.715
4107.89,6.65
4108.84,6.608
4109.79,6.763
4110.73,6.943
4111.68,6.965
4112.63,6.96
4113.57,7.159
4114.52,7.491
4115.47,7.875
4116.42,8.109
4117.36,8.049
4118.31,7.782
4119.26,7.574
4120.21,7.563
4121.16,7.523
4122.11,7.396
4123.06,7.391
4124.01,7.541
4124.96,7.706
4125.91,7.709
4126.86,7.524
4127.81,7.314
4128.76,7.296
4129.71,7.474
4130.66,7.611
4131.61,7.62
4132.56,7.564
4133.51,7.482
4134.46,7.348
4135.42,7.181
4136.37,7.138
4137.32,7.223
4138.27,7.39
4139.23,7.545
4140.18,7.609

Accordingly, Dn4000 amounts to 1.42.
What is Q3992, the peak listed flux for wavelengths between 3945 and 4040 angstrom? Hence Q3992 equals 8.554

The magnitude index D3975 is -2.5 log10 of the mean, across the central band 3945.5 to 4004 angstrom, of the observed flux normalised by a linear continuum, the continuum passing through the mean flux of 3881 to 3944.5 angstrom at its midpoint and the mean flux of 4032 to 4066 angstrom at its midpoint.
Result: 0.08 mag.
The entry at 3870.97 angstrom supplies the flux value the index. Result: 5.63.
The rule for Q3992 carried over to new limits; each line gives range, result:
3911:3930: 7.016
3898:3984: 7.848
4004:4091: 8.661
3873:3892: 5.251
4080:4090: 8.022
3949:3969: 6.425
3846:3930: 7.058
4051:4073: 8.347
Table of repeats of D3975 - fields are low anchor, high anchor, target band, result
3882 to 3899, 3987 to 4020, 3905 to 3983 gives 0.104 mag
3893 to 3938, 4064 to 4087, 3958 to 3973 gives 0.308 mag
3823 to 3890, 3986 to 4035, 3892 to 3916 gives -0.076 mag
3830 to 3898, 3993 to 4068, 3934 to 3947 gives 0.247 mag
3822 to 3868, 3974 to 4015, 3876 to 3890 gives 0.199 mag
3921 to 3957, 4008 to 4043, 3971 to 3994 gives 0.049 mag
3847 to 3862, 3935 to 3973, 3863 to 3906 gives 0.092 mag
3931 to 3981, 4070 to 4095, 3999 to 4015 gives -0.187 mag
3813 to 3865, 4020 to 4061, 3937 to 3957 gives 0.119 mag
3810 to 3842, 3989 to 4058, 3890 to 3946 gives 0.062 mag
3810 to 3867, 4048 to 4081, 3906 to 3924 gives -0.071 mag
